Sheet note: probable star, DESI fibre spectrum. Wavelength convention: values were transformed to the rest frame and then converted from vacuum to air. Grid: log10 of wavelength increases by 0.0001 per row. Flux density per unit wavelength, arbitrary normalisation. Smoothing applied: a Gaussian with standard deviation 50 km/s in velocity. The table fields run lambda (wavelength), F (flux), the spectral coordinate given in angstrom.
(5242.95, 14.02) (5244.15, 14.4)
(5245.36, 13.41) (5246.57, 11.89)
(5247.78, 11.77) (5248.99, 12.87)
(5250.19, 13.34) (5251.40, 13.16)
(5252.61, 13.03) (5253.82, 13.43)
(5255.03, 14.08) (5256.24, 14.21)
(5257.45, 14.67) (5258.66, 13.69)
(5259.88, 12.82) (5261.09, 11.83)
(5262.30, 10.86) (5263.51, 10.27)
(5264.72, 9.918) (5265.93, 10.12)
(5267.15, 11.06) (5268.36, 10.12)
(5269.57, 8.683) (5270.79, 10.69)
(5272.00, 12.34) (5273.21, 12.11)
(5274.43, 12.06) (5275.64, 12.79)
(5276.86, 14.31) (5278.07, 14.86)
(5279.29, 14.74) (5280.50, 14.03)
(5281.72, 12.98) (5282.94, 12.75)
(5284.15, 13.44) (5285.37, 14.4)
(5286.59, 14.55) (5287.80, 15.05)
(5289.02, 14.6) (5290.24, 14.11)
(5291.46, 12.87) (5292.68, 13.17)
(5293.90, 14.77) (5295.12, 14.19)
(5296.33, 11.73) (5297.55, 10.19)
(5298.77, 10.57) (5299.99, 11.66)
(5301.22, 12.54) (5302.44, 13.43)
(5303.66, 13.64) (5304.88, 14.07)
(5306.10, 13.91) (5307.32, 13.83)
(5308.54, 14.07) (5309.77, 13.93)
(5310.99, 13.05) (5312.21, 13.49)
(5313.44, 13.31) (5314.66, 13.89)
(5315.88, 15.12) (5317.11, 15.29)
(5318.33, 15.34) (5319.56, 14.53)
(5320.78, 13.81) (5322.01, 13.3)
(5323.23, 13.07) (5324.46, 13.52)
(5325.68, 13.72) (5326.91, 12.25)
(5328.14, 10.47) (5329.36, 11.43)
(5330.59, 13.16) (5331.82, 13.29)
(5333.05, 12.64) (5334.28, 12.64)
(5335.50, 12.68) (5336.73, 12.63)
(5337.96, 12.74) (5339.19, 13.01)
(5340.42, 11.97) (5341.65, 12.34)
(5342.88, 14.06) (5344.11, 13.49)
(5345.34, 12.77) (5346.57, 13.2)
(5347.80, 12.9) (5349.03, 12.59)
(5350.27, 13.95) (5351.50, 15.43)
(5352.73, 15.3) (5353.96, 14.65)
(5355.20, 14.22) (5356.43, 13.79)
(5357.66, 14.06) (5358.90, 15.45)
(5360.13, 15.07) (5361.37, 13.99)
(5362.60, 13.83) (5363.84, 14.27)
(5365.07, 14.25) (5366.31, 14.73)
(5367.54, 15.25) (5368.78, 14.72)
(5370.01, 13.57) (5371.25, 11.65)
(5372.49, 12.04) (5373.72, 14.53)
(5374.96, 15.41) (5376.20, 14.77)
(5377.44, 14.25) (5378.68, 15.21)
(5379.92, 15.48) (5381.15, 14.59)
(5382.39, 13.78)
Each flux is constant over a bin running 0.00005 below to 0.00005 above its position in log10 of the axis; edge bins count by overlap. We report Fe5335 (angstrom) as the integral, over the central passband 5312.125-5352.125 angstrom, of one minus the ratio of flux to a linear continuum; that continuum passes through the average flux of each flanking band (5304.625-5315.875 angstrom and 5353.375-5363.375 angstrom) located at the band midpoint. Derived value 2.2 angstrom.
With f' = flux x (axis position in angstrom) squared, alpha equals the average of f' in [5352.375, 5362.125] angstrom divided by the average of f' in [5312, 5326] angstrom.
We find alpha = 1.05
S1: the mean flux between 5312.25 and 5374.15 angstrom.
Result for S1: 13.6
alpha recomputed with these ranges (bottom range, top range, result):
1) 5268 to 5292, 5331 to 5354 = 1.03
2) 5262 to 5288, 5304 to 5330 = 1.12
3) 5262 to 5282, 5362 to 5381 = 1.25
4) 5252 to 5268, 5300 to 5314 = 1.12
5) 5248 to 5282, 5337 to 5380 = 1.16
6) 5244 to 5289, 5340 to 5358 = 1.11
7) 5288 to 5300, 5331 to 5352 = 1.03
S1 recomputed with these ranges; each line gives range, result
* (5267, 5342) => 13.1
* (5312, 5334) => 13.4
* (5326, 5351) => 12.7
